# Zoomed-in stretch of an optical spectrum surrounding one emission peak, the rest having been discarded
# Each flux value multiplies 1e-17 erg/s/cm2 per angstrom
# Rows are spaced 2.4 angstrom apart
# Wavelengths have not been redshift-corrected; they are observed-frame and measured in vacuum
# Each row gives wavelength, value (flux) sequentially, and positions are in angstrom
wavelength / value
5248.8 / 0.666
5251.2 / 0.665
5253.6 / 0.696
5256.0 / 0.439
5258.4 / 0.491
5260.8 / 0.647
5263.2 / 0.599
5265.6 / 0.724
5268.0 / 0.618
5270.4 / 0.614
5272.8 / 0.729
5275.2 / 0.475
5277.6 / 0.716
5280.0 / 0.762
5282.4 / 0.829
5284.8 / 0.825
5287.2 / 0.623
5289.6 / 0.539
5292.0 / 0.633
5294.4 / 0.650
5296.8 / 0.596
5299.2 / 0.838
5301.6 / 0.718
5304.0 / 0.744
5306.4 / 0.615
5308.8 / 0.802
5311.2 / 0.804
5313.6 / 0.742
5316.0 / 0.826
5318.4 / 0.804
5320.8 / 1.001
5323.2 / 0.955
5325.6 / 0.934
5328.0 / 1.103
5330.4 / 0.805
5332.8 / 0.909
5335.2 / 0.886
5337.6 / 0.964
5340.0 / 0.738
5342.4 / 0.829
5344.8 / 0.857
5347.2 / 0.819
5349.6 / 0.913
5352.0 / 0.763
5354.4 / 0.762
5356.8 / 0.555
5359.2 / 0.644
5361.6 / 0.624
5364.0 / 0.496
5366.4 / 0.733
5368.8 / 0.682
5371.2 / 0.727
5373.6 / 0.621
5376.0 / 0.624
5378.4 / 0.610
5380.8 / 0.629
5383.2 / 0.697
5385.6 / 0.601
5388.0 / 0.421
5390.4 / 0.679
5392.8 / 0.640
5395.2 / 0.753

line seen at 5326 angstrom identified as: C III] 1909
